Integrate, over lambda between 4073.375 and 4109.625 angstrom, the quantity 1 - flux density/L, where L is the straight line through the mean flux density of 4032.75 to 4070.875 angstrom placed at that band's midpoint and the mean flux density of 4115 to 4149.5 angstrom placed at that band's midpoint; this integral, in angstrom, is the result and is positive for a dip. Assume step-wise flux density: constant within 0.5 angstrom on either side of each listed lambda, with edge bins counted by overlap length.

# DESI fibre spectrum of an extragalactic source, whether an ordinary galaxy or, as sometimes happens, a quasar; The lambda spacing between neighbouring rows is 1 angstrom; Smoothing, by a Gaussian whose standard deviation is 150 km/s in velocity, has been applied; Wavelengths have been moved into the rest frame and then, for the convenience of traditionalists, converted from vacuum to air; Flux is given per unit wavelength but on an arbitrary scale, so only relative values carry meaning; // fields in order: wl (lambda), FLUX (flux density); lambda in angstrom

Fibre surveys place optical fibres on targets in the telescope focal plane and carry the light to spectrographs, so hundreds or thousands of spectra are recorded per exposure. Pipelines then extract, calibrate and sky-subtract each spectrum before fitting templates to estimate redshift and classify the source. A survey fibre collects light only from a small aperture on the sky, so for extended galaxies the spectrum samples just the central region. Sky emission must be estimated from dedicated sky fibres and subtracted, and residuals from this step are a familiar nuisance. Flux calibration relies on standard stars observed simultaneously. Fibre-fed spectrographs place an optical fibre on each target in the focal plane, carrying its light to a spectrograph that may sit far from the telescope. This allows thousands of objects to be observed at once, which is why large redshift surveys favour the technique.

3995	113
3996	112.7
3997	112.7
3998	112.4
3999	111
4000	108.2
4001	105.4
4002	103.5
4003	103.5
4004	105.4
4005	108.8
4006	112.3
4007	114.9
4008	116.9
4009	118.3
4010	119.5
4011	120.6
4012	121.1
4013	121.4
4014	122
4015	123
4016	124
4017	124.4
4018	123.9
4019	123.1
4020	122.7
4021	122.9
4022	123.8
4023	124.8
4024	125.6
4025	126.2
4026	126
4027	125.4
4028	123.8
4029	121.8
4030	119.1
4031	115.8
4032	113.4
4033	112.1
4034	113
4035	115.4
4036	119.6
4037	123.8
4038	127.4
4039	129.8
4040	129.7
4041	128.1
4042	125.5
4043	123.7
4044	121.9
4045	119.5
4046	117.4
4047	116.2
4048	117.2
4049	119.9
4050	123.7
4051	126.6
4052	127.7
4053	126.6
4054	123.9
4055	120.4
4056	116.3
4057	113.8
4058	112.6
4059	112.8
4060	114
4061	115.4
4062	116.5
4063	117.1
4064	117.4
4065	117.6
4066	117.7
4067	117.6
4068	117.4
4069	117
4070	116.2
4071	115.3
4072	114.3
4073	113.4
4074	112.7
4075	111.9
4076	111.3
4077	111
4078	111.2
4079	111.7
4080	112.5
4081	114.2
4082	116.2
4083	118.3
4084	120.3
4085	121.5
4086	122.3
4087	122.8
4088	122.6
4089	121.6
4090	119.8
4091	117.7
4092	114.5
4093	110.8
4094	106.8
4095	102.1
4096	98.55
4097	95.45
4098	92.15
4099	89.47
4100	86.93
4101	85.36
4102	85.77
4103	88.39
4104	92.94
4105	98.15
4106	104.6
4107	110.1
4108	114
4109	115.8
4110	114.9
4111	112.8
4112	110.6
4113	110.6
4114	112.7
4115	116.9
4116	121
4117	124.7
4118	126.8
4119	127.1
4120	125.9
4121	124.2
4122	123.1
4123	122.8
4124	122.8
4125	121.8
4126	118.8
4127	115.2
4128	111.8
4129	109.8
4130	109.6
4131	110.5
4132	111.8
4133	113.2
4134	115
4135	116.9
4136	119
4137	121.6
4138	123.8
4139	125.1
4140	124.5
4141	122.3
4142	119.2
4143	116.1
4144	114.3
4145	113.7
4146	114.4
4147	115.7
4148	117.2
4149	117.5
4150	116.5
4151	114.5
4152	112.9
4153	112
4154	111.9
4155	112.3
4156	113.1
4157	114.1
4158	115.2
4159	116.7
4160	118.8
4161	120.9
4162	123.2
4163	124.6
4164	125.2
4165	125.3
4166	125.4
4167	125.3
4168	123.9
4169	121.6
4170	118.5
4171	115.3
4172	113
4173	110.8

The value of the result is 3.4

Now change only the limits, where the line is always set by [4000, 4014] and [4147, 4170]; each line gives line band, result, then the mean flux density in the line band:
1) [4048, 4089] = -0.7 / 117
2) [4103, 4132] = 0.6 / 115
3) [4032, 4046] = -0.9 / 122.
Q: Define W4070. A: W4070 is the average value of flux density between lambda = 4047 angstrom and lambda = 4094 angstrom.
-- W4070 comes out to 117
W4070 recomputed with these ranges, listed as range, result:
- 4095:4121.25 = 107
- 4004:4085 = 119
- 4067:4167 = 114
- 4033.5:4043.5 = 124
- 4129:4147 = 117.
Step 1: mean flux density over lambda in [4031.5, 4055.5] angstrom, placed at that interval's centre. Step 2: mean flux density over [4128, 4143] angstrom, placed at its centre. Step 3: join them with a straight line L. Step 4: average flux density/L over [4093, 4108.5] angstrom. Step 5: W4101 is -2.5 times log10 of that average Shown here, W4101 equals 0.219 mag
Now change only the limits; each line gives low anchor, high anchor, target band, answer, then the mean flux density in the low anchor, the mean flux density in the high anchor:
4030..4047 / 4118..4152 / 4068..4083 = 0.06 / 121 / 118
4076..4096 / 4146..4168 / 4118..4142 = -0.02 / 115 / 118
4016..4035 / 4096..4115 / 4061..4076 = -0.05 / 121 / 101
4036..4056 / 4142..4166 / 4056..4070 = 0.06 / 123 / 117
